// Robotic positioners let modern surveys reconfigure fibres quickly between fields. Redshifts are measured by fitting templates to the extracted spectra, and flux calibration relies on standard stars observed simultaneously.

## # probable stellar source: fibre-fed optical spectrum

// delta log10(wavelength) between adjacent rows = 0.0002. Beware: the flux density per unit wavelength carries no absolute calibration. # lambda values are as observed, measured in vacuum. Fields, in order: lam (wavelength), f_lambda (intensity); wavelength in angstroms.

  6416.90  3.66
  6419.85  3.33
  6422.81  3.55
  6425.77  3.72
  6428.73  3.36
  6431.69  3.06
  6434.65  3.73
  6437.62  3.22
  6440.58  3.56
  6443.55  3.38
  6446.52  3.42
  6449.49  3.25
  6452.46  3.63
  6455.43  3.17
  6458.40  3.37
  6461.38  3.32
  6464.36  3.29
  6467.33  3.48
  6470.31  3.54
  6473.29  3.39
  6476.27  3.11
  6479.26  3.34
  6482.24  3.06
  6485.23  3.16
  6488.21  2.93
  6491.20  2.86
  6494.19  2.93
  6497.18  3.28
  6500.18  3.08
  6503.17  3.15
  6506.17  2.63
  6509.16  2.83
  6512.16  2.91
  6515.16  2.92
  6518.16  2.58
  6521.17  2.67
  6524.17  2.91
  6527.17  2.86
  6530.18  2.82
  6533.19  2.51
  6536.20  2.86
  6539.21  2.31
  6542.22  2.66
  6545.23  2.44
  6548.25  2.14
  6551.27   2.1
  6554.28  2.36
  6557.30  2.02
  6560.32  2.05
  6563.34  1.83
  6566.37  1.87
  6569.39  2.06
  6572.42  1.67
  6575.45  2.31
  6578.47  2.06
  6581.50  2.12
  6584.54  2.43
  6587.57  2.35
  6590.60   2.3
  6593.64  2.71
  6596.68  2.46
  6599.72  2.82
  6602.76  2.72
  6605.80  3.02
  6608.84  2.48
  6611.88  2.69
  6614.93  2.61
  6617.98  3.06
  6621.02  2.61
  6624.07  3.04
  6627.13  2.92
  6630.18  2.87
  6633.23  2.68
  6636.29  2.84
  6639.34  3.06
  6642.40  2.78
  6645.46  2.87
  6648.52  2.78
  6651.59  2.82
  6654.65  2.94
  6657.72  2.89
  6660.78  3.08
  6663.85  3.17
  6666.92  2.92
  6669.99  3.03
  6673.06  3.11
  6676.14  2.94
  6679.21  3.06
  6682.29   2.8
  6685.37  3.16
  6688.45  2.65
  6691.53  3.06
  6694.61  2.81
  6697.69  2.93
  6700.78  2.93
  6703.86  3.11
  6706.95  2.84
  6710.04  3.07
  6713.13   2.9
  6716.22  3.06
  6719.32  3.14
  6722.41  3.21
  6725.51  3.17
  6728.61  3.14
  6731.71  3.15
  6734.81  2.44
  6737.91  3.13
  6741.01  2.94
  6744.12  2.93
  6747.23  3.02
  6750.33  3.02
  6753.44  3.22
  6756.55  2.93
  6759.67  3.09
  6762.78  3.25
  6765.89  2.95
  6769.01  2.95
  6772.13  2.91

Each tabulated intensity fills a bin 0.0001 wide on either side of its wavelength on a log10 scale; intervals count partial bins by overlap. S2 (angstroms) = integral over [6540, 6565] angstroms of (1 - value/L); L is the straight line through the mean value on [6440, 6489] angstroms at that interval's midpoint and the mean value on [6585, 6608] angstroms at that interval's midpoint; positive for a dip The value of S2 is 5.7 angstroms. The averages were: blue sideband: 3.32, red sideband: 2.61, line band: 2.2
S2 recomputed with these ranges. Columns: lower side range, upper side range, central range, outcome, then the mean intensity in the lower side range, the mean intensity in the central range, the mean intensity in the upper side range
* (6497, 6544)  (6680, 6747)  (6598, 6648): 1.4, 2.8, 2.82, 2.98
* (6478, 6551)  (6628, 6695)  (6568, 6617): 7.5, 2.81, 2.43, 2.93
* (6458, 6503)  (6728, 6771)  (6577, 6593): 4.3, 3.2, 2.28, 3.01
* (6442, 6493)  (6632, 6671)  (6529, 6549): 3.8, 3.27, 2.54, 2.91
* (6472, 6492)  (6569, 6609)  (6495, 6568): 5.9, 3.13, 2.58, 2.4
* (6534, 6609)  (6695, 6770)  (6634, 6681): -4.4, 2.33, 2.95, 3.02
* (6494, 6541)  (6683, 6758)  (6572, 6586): 3.5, 2.82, 2.15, 3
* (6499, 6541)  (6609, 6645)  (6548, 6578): 8.2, 2.79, 2.04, 2.82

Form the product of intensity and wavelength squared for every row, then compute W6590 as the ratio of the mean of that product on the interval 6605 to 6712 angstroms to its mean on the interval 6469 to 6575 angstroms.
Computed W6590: 1.13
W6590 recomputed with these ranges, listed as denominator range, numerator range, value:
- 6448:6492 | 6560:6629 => 0.78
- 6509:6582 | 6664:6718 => 1.30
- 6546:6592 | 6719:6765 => 1.52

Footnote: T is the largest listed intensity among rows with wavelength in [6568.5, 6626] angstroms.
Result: 3.06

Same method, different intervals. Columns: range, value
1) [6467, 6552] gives 3.54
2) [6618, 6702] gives 3.17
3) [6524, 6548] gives 2.91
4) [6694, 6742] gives 3.21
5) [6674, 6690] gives 3.16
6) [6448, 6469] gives 3.63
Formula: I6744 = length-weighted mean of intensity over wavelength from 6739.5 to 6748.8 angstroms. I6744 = 2.96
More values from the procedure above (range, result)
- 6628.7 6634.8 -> 2.77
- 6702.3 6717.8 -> 3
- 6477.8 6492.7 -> 3.07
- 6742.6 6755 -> 3.05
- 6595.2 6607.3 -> 2.76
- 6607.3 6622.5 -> 2.69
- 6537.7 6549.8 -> 2.39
